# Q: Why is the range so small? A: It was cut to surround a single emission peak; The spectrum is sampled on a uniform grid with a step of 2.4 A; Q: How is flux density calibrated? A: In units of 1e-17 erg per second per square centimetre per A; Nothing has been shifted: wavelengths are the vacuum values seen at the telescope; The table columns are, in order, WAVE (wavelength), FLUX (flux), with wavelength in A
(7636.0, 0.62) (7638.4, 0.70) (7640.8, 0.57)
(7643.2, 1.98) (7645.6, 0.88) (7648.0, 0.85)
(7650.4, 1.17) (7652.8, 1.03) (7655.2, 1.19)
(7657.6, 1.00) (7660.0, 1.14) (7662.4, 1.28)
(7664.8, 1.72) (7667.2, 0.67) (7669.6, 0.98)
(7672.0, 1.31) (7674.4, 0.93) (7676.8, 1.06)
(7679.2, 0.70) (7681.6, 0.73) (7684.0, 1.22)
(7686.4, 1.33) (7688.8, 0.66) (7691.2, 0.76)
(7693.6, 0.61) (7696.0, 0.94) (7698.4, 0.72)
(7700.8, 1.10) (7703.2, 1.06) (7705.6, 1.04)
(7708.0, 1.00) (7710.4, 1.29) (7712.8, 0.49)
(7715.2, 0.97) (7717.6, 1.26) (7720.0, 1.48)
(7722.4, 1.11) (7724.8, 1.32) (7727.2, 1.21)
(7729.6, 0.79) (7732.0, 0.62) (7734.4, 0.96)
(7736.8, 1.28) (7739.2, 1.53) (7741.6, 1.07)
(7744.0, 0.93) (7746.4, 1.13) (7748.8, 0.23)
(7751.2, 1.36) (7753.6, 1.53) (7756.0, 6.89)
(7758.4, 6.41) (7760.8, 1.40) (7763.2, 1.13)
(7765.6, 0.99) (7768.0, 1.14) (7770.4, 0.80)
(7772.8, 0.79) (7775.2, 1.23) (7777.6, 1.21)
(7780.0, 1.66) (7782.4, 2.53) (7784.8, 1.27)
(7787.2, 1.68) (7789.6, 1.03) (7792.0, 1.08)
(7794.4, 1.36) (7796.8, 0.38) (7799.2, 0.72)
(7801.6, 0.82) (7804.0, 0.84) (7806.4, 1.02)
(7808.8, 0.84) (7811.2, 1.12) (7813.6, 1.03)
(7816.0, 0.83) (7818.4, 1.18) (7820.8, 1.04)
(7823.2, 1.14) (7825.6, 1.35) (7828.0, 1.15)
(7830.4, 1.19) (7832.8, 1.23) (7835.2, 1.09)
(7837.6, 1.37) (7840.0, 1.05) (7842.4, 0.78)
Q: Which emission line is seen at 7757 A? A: H-alpha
